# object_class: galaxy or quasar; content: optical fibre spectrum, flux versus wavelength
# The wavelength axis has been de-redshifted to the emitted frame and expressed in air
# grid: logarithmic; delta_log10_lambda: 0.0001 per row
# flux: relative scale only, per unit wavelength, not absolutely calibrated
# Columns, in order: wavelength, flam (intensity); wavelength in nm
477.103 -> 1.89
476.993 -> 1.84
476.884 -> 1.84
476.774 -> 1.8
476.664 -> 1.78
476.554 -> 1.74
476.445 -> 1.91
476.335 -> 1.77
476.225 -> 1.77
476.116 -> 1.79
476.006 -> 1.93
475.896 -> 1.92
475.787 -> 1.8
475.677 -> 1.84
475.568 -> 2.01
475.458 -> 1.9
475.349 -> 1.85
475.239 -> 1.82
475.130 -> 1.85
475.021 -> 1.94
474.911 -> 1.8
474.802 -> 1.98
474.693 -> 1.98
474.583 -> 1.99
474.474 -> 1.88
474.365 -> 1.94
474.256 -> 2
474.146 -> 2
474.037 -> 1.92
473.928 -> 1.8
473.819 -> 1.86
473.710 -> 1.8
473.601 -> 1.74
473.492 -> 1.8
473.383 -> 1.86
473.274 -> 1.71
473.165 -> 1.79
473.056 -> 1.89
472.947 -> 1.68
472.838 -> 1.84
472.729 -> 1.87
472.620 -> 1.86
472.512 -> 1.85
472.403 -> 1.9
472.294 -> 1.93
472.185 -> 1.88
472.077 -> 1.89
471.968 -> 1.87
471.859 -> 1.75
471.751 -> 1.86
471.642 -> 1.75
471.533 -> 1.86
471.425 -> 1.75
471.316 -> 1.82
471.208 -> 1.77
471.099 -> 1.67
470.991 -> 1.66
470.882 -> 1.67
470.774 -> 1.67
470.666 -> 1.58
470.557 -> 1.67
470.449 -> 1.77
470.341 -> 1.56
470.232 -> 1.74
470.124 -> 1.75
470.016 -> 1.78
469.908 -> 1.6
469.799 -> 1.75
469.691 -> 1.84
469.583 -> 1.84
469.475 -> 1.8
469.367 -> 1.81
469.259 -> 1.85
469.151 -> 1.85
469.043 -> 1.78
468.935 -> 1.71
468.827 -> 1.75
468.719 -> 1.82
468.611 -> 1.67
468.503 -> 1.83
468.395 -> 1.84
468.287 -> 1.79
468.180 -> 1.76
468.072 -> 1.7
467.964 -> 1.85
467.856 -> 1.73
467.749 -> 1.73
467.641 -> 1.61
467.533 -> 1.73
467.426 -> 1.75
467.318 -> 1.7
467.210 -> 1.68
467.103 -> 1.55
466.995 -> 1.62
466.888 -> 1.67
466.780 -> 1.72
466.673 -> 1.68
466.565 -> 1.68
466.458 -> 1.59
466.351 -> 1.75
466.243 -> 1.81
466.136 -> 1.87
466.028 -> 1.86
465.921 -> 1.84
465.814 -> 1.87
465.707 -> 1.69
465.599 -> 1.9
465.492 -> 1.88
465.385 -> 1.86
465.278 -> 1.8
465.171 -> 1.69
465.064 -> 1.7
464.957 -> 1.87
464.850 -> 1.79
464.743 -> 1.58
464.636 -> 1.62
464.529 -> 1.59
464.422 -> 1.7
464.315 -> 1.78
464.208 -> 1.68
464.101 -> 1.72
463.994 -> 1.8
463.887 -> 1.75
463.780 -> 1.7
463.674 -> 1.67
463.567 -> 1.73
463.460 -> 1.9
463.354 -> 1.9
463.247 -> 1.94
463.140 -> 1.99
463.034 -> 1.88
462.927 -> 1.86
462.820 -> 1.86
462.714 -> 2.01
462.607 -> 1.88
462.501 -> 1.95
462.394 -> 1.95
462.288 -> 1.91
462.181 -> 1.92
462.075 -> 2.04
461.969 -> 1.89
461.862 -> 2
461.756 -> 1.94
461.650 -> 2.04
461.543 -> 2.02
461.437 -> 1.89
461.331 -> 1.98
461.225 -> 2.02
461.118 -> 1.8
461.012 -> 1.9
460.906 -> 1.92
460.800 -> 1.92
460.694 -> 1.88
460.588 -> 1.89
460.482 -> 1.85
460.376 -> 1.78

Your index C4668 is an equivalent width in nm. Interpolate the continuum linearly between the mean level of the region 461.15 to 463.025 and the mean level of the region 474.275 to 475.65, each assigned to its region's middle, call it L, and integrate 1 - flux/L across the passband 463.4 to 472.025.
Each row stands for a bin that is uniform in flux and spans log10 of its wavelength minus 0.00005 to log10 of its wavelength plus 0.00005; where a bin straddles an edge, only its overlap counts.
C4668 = 0.83 nm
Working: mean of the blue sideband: 1.95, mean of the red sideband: 1.91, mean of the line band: 1.75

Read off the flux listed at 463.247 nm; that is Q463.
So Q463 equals 1.94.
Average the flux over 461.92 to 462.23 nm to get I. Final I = 1.96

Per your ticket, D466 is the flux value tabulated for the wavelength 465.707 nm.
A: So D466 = 1.69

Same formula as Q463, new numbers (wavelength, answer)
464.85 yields 1.79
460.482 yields 1.85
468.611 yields 1.67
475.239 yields 1.82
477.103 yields 1.89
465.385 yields 1.86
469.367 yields 1.81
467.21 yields 1.68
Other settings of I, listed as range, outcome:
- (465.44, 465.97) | 1.84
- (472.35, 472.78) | 1.87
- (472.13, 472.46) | 1.9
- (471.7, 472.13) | 1.84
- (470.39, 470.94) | 1.67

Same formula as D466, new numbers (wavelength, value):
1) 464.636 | 1.62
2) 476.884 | 1.84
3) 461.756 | 1.94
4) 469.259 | 1.85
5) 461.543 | 2.02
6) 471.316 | 1.82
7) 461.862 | 2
